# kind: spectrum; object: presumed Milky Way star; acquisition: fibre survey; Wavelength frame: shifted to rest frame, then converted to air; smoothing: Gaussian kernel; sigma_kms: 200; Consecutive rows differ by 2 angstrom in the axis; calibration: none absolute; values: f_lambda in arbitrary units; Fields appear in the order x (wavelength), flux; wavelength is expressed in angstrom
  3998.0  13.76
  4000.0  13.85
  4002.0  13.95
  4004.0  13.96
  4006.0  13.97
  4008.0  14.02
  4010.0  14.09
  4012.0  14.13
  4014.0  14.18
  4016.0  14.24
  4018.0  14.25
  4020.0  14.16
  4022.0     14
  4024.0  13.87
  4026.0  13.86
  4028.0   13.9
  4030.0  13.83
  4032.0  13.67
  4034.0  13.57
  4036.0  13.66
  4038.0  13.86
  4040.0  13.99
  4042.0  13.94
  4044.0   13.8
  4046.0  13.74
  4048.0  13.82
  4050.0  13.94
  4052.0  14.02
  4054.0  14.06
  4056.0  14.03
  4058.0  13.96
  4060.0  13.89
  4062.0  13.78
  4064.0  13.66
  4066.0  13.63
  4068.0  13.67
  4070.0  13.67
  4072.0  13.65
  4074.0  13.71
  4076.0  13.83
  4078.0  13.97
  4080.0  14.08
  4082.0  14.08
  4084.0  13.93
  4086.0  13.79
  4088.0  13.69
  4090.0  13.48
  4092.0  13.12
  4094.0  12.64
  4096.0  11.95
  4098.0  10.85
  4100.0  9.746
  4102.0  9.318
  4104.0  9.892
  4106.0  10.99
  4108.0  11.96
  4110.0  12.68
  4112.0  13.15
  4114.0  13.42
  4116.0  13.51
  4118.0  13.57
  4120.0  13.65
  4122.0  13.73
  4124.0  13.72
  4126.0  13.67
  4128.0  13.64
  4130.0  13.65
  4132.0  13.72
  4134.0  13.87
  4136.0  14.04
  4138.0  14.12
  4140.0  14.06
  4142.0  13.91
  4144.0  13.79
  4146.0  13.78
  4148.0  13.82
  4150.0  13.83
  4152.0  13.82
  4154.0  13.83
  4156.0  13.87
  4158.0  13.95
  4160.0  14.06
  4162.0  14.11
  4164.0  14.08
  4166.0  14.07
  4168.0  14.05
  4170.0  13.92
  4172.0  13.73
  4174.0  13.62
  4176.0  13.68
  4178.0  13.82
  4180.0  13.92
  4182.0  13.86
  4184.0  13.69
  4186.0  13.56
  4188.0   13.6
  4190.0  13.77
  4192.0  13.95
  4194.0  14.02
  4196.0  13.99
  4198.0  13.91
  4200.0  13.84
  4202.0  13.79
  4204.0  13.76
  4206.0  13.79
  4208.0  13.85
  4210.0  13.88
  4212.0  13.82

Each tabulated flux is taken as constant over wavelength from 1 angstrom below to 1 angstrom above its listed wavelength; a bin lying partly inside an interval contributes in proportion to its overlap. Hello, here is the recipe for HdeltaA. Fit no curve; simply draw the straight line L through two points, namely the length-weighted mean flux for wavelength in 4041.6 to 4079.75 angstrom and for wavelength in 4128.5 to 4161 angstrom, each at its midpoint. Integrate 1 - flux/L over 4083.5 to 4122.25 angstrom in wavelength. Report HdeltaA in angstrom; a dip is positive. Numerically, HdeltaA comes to 4.0 angstrom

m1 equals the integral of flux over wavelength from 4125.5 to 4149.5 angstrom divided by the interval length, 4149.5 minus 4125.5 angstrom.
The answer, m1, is 13.8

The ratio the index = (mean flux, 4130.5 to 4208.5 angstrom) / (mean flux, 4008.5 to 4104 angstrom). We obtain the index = 1.03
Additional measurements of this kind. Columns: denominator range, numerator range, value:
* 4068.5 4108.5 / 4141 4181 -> 1.10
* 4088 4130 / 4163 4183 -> 1.11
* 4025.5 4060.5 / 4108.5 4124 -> 0.96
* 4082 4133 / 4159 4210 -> 1.09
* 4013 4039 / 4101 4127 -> 0.90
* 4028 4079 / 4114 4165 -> 1.00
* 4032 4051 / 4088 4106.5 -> 0.83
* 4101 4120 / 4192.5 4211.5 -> 1.14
